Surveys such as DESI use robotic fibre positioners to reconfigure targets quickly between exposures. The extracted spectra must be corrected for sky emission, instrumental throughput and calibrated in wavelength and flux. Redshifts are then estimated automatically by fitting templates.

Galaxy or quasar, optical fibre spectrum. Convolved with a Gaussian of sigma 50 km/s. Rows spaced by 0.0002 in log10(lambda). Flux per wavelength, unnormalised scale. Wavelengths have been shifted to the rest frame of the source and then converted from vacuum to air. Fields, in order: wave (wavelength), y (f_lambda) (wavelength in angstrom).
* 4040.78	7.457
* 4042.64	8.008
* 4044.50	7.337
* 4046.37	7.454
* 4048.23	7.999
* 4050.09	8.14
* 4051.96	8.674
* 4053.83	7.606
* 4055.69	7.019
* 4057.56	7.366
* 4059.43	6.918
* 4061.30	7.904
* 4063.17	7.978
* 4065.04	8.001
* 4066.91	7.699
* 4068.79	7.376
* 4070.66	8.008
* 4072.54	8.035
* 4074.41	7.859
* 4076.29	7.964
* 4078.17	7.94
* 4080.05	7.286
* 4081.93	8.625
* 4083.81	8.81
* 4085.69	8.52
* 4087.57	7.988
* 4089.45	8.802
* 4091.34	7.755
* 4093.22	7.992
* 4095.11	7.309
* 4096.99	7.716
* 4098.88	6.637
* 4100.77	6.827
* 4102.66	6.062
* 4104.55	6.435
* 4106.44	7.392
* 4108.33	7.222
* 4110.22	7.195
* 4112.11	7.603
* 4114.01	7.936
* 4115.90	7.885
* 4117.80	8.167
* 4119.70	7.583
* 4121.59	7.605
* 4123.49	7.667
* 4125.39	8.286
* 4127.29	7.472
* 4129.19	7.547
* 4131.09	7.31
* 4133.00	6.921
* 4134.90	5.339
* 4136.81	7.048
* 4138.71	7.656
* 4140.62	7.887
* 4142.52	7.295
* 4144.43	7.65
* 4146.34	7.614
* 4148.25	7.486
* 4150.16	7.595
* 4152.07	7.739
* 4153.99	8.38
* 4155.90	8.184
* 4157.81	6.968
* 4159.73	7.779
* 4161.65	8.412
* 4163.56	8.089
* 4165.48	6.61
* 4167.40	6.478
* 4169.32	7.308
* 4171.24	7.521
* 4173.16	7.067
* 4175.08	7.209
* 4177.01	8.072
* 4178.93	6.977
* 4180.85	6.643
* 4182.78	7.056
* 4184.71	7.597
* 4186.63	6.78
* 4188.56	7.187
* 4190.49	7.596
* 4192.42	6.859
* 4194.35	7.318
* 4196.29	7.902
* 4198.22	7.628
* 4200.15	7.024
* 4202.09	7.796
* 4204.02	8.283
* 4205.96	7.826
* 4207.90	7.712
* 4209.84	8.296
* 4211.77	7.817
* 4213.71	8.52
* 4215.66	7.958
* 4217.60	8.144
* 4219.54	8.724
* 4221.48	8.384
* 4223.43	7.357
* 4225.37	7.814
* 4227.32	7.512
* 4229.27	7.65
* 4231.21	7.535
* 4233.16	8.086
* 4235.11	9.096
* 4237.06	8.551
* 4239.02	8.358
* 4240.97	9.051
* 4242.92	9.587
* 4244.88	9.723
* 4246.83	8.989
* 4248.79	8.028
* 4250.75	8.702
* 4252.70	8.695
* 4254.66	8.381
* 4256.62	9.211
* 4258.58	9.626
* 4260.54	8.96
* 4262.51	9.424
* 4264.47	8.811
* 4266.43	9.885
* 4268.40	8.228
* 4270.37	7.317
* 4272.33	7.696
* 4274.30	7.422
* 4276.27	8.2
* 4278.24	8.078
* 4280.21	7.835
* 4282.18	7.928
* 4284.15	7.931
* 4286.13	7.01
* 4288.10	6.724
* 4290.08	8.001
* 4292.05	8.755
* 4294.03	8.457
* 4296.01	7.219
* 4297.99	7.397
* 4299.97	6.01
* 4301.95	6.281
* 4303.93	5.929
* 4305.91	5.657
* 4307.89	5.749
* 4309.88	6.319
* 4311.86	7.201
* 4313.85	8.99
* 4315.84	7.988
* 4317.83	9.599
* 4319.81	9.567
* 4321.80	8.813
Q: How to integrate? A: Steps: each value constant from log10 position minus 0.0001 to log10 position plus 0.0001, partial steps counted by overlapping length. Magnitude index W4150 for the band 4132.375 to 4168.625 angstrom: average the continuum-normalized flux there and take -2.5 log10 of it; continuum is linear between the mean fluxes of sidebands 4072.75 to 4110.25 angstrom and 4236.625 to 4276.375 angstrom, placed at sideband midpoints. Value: 0.08 mag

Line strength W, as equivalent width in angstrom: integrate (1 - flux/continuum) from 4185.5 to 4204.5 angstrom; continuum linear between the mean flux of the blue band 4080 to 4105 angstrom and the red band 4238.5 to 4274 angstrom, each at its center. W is 2.17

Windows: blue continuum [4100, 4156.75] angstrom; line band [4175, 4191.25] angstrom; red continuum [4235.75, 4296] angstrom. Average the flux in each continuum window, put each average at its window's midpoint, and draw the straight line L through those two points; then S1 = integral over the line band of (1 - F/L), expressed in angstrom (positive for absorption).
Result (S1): 1.2 angstrom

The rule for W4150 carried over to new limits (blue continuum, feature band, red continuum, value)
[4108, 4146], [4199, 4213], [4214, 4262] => 0.05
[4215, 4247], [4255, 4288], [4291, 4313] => -0.11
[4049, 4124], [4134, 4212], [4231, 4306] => 0.06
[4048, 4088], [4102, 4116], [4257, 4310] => 0.09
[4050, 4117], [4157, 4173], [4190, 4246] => 0.08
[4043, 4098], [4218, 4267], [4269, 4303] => -0.14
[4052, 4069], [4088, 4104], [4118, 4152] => 0.02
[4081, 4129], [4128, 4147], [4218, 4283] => 0.09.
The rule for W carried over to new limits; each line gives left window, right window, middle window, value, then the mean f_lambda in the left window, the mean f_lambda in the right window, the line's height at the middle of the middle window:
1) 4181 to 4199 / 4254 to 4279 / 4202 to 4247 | -2.4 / 7.29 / 8.56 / 7.86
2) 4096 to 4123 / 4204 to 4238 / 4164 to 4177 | 1.0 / 7.31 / 8.06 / 7.72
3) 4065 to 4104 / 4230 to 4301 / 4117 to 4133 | 0.4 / 7.75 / 8.3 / 7.87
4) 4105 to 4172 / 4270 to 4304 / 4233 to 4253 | -3.6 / 7.5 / 7.5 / 7.5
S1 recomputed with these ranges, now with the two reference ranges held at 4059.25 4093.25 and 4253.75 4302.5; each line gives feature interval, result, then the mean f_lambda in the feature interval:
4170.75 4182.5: 1.2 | 7.23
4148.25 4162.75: 0.3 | 7.84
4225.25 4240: -0.1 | 8.09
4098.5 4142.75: 3.9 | 7.3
